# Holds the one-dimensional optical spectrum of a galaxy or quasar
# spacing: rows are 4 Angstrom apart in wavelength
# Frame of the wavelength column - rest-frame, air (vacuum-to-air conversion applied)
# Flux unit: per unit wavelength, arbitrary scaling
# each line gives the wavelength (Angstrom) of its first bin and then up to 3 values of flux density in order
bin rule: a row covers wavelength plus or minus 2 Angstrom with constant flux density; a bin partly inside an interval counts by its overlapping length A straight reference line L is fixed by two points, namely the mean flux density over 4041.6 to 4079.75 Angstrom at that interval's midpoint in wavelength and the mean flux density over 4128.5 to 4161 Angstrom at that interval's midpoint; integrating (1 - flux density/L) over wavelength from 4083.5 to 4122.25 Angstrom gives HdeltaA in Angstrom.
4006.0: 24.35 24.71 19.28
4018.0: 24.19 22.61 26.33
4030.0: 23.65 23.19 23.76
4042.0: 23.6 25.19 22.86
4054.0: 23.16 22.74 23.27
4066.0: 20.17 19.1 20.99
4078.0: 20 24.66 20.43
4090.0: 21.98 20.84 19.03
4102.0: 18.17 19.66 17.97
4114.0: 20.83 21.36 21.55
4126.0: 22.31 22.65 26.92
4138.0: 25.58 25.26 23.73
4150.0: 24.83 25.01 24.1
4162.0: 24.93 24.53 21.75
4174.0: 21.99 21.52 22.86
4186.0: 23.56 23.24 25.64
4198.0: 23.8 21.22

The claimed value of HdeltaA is 5.4 Angstrom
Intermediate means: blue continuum 22.1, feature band 20.2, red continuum 24.8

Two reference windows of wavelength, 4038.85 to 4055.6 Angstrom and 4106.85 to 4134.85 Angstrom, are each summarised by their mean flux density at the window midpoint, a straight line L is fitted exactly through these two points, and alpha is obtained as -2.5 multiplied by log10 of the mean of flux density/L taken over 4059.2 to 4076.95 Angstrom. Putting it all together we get 0.11 mag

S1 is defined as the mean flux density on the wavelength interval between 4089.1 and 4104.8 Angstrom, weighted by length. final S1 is 19.8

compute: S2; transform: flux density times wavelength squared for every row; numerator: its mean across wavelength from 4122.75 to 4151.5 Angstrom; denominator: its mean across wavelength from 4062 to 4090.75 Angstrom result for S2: 1.18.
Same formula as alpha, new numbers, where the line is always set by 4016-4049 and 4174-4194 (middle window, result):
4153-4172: -0.040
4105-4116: 0.204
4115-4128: 0.085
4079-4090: 0.069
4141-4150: -0.056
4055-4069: 0.090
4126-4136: -0.042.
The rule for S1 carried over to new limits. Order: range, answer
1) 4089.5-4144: 21.7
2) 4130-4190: 24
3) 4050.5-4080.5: 21.5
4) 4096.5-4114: 18.9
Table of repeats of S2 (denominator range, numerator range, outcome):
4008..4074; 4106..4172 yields 1.06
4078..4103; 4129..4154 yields 1.22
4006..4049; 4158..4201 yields 1.06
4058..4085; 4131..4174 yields 1.19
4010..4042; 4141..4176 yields 1.09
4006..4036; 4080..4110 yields 0.91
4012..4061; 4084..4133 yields 0.92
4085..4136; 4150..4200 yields 1.16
